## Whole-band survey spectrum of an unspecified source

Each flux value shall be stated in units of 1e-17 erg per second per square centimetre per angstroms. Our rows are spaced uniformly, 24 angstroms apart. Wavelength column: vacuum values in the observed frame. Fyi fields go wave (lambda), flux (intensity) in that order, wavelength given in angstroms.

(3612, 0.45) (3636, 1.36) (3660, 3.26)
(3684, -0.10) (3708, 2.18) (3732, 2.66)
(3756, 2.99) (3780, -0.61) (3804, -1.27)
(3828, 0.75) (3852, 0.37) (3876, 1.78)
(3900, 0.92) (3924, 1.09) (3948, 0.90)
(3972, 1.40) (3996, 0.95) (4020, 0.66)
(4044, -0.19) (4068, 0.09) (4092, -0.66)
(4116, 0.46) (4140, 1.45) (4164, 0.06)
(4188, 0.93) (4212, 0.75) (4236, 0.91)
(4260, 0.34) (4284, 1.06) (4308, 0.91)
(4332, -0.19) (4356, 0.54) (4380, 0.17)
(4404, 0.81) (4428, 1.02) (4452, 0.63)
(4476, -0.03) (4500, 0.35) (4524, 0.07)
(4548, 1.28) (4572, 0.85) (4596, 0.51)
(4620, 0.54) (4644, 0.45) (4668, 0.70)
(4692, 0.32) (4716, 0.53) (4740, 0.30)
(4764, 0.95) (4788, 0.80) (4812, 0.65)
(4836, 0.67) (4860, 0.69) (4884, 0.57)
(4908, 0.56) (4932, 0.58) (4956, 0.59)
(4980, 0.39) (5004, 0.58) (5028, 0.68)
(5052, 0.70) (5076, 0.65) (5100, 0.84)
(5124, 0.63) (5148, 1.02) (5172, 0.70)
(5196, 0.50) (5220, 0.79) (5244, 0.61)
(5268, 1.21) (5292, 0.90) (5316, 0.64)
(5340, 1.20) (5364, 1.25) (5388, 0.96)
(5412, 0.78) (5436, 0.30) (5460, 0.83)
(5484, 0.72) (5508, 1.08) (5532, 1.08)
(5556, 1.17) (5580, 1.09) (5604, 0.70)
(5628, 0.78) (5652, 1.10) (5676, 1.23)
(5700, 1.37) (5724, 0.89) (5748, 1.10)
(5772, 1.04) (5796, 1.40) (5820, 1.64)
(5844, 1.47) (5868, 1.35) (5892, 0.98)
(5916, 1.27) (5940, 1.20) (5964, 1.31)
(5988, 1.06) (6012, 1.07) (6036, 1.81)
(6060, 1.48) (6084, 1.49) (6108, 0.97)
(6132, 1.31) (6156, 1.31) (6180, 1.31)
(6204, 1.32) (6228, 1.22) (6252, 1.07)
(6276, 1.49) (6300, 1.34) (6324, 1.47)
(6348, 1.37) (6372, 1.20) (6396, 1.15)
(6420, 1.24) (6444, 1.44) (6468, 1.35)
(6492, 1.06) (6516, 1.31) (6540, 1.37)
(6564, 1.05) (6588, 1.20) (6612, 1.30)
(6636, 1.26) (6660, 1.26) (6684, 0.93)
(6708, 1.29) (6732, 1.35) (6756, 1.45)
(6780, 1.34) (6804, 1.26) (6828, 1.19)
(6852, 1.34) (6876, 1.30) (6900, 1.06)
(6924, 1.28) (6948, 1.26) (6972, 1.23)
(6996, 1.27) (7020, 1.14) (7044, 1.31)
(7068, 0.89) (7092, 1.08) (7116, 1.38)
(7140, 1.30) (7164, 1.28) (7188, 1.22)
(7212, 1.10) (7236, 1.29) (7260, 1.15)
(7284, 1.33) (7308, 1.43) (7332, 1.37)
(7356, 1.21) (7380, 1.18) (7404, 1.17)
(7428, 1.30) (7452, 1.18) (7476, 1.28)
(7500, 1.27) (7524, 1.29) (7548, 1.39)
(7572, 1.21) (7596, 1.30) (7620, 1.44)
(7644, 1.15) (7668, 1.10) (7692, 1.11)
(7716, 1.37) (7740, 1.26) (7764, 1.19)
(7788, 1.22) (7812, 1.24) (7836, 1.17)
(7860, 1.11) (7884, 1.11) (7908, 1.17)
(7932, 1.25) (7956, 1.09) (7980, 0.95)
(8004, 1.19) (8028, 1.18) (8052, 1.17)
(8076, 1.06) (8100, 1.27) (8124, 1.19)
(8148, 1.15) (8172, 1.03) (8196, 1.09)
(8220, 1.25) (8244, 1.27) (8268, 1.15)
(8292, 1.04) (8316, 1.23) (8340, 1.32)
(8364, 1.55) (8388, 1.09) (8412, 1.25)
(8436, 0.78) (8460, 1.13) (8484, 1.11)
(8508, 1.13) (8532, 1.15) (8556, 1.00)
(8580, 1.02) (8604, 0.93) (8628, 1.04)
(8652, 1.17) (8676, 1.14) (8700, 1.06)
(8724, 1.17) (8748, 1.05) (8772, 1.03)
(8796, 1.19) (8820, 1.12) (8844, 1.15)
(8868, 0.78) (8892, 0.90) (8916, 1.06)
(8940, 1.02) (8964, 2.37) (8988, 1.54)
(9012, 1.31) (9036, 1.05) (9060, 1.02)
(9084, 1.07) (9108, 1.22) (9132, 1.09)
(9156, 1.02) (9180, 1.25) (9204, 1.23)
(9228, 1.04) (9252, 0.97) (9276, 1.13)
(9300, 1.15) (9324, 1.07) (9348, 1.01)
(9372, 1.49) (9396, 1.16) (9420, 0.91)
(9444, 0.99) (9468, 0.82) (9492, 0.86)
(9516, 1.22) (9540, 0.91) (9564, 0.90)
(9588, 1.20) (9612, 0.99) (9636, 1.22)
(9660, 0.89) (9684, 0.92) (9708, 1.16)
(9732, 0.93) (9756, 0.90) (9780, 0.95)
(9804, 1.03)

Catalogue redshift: 0.367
